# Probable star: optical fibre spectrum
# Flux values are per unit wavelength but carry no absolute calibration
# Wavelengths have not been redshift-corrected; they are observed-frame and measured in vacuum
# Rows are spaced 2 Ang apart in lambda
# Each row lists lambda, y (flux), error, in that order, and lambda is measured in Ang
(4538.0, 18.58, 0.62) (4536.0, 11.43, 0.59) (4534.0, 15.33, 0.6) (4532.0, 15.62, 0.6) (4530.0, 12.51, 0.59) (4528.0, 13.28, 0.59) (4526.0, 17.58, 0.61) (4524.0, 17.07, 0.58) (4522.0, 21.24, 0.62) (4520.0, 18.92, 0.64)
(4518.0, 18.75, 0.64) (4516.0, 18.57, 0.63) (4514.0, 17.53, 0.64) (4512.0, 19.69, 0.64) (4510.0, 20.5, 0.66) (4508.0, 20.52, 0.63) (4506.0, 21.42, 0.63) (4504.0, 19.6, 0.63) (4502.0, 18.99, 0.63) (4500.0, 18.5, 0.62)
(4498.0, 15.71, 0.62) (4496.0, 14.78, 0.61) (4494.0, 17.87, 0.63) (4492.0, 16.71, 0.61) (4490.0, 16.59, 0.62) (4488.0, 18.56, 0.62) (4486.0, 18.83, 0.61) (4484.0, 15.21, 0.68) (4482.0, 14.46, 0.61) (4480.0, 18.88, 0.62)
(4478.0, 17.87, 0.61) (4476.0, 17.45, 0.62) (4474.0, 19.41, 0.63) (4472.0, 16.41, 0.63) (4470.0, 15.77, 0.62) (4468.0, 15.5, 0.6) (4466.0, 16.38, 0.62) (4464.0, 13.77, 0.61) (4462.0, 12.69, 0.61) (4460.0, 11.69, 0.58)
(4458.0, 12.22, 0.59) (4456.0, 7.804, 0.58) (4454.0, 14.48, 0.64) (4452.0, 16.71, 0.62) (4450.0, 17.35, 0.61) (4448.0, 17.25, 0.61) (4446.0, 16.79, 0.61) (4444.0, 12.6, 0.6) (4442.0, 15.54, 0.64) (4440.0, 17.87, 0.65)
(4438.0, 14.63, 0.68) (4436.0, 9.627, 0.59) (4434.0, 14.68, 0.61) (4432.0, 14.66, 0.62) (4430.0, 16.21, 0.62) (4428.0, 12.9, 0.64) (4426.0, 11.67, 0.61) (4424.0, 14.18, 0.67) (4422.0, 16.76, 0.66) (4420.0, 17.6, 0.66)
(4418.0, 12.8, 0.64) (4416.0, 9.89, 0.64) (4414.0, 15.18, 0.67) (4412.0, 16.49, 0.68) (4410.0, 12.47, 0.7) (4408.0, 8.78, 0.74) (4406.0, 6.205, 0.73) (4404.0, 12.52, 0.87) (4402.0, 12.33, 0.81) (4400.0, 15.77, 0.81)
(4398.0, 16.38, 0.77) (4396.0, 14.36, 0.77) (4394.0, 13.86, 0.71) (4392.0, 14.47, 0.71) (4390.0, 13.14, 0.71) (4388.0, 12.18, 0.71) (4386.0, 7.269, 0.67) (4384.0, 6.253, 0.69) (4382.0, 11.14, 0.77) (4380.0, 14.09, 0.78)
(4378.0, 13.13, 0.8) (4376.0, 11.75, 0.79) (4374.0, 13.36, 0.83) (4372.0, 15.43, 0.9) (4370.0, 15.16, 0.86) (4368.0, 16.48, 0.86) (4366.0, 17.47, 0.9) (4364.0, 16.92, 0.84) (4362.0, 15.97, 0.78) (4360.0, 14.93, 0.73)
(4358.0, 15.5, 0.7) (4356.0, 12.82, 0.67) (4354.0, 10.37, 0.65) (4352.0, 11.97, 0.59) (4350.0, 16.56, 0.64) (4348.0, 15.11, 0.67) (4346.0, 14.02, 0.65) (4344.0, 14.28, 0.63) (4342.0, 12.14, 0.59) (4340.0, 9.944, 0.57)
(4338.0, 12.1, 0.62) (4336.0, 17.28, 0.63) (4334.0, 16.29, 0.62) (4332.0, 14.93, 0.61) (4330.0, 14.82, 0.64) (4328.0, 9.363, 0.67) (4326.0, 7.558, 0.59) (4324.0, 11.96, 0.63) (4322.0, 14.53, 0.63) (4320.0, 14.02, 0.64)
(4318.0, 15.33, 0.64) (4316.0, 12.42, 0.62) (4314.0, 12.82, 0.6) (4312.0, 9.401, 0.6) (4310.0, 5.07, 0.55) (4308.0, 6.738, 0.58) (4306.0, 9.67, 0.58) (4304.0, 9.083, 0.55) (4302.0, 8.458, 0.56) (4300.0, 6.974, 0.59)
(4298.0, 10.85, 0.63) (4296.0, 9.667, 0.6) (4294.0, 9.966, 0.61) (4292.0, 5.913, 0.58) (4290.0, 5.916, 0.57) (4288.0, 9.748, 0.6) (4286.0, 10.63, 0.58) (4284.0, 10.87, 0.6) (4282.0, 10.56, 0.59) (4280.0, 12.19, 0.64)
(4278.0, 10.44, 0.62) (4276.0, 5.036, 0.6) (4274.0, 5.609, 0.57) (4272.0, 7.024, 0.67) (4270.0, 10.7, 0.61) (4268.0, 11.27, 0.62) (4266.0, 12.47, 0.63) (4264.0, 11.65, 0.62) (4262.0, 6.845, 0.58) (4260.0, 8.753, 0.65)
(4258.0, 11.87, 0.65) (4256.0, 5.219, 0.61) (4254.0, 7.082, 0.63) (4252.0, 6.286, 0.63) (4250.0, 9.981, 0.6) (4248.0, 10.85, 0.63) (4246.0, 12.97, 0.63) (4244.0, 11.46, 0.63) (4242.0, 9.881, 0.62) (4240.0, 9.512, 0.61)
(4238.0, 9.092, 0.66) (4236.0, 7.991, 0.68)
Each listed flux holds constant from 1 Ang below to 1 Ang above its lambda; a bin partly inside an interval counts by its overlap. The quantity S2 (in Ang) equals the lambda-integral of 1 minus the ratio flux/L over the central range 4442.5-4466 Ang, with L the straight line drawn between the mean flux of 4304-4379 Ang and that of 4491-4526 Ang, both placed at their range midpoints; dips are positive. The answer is 3.8 Ang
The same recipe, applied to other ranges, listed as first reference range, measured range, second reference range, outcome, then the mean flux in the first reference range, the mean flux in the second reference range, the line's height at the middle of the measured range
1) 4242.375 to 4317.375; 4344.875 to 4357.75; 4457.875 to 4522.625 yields -1.70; 9.29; 17.3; 12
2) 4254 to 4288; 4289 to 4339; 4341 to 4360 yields 4.23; 9.39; 13.7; 11.7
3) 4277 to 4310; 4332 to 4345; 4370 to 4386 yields -3.80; 9.1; 12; 10.7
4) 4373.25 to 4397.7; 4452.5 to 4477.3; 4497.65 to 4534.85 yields 1.92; 12.2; 18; 15.7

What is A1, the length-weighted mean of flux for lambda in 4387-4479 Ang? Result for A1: 14.2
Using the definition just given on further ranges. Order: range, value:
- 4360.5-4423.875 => 13.4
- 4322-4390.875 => 13.3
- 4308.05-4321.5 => 11.3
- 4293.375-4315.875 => 9.09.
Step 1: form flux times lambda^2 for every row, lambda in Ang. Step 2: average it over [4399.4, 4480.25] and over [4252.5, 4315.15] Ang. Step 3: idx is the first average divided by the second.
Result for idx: 1.7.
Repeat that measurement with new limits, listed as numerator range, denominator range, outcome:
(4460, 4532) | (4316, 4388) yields 1.37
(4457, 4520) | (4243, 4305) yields 2.05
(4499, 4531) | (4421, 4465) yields 1.34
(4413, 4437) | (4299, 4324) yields 1.40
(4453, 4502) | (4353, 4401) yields 1.21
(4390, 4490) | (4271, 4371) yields 1.32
